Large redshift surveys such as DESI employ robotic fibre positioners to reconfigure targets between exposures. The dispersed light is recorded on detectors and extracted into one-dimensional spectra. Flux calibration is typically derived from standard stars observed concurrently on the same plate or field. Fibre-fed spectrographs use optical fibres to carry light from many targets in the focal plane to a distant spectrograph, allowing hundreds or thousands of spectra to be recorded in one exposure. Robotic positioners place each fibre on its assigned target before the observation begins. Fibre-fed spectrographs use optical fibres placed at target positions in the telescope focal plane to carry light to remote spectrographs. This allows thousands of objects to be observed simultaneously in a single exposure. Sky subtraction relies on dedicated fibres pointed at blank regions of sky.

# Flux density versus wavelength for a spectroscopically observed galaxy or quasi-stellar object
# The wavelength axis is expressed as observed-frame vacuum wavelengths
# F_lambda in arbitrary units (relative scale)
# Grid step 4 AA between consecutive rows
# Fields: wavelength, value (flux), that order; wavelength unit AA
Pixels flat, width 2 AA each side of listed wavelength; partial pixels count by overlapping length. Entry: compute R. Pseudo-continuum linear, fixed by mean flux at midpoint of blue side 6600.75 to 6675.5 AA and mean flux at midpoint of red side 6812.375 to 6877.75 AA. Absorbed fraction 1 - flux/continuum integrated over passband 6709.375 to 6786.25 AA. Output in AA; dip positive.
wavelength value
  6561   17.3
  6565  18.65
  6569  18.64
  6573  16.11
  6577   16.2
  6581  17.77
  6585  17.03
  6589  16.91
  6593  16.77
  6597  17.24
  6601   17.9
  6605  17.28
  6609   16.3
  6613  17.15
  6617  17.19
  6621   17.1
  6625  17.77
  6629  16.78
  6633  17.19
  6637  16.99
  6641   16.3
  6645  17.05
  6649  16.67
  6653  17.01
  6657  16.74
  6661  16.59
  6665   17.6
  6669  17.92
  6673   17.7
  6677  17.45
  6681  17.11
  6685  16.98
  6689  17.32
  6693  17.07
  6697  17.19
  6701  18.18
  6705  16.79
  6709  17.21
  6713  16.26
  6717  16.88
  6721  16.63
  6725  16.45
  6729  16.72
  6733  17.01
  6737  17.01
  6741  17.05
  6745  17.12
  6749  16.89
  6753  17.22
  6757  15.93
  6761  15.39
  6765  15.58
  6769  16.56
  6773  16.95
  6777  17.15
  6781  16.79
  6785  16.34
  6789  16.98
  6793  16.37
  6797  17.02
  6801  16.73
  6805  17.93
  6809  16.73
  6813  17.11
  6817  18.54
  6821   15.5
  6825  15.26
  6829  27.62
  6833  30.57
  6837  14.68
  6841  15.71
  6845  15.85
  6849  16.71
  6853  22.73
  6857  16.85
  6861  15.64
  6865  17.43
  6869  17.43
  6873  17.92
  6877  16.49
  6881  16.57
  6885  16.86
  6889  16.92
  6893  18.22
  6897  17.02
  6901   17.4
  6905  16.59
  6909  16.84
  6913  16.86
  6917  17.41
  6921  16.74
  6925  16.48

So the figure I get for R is 5.0 AA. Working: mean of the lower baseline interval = 17.1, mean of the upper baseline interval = 18.4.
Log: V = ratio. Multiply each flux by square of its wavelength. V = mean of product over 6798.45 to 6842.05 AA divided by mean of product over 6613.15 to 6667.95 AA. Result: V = 1.17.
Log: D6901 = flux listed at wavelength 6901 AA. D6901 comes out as 17.4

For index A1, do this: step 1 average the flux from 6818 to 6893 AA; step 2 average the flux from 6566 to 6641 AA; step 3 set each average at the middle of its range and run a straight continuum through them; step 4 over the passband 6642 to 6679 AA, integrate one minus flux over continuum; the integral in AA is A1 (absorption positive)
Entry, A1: 0.4 AA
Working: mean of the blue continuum 17.1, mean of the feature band 17.2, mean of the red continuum 18.2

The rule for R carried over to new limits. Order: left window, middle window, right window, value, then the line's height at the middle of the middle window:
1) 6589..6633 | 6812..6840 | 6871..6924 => -4.5 AA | 17.1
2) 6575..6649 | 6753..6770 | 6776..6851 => 1.6 AA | 17.7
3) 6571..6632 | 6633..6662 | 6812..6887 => 0.8 AA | 17.3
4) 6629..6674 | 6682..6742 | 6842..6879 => 0.6 AA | 17.1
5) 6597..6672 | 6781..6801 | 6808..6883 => 1.4 AA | 17.9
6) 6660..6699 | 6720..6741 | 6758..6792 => 0.1 AA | 16.9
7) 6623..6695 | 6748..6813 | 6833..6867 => 3.2 AA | 17.5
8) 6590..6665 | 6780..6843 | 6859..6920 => -4.1 AA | 17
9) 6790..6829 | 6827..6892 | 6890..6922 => -4.7 AA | 17.2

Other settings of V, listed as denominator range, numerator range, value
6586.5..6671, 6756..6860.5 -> 1.09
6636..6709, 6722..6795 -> 1.00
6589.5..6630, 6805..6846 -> 1.17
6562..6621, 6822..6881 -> 1.16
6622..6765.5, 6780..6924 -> 1.09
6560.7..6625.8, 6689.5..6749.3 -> 1.02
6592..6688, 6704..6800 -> 1.01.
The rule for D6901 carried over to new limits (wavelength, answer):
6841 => 15.71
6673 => 17.7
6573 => 16.11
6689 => 17.32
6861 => 15.64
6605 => 17.28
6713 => 16.26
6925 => 16.48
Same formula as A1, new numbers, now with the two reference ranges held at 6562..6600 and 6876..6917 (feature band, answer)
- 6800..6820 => -0.3 AA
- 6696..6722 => 0.2 AA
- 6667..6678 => -0.3 AA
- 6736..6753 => 0.1 AA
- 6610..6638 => 0.2 AA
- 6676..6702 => -0.2 AA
